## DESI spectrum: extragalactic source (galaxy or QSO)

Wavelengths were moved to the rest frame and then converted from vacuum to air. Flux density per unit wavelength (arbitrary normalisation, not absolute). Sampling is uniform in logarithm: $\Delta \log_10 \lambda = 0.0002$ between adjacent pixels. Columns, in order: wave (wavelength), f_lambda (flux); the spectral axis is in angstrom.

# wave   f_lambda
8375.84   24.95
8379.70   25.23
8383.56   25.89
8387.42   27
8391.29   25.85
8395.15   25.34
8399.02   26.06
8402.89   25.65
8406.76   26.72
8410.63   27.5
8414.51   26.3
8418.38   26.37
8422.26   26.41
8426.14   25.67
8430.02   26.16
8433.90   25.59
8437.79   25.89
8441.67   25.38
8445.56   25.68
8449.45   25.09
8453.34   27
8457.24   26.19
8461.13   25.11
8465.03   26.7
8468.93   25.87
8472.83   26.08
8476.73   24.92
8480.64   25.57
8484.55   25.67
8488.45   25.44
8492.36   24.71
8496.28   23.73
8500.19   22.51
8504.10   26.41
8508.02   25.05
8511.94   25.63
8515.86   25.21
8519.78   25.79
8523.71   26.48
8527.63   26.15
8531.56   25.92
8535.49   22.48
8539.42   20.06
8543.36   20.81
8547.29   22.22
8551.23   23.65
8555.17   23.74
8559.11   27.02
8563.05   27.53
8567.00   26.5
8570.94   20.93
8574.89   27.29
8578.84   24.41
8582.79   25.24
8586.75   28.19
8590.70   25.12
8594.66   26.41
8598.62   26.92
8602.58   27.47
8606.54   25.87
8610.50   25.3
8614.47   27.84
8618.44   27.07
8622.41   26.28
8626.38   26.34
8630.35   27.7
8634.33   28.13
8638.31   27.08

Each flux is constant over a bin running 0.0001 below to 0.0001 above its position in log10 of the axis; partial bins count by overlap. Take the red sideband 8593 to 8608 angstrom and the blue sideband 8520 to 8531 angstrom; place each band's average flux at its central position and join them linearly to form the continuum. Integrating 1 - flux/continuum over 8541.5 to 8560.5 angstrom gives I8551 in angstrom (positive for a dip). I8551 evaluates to 2.1 angstrom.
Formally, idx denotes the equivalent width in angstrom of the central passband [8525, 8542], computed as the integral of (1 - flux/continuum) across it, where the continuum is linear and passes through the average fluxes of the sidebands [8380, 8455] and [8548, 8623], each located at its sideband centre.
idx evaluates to 1.49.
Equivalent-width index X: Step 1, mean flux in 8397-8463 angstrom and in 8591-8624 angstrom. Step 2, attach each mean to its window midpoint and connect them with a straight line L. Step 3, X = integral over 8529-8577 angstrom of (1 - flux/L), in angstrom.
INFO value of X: 4.3 angstrom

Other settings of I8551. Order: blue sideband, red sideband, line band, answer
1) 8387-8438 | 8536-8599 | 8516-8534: -0.60 angstrom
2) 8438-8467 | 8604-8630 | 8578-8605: 0.13 angstrom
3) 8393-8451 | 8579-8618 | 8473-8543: 3.87 angstrom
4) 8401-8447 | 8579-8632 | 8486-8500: 1.00 angstrom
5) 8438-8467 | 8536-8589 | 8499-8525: -0.29 angstrom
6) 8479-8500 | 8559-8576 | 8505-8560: 2.13 angstrom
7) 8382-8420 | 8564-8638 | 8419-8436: 0.19 angstrom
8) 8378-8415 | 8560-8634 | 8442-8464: 0.31 angstrom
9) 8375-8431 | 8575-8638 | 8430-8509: 2.41 angstrom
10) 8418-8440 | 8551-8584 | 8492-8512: 0.78 angstrom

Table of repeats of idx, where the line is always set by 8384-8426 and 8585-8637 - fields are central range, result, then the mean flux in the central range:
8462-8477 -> 0.3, 25.9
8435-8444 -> 0.3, 25.6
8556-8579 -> 0.9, 25.6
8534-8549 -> 3.0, 21.3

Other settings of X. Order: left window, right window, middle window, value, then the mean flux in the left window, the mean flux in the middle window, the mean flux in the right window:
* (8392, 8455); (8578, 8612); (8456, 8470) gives 0.06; 26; 26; 26.2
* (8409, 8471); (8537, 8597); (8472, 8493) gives 0.13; 26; 25.4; 24.6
